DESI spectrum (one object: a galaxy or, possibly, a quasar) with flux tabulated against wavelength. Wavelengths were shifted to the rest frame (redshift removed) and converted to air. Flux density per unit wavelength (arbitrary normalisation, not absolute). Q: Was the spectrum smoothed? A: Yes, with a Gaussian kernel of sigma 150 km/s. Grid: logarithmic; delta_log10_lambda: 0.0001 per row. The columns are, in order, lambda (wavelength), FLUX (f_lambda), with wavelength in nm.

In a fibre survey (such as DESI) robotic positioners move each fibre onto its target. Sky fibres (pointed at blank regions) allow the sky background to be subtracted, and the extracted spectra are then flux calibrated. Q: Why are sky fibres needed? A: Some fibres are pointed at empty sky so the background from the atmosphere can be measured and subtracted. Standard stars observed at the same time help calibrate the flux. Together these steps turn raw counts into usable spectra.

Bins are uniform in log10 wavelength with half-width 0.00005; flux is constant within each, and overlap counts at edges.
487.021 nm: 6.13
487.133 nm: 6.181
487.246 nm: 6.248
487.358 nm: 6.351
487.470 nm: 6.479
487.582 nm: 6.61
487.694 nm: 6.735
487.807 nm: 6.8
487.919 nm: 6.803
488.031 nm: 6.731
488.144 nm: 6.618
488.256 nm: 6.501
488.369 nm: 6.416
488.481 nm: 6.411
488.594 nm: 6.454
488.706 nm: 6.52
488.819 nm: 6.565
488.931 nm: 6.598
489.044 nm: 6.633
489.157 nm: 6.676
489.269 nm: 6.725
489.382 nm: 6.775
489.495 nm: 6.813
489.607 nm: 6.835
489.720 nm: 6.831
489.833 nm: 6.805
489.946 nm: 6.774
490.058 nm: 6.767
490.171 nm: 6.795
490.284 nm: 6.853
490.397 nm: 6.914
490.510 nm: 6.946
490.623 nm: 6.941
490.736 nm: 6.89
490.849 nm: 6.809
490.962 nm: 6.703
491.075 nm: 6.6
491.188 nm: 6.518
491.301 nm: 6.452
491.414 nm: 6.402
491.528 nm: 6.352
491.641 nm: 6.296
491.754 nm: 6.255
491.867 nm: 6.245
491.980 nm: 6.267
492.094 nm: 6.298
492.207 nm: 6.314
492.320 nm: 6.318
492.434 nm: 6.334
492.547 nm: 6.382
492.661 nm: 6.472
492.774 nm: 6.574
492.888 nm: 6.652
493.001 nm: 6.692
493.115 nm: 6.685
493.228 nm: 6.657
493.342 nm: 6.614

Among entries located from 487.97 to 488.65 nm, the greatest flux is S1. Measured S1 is 6.731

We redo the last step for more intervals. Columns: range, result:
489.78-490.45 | 6.914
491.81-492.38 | 6.318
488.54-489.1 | 6.633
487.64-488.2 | 6.803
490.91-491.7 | 6.703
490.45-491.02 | 6.946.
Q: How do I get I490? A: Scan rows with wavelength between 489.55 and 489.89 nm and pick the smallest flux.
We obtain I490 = 6.805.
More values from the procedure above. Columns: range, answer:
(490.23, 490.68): 6.853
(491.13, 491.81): 6.255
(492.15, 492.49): 6.314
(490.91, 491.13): 6.6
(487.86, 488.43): 6.416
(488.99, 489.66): 6.633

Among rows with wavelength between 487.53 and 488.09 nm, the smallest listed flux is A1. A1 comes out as 6.61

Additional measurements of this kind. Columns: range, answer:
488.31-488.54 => 6.411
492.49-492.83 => 6.382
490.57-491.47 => 6.402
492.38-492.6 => 6.334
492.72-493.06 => 6.574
